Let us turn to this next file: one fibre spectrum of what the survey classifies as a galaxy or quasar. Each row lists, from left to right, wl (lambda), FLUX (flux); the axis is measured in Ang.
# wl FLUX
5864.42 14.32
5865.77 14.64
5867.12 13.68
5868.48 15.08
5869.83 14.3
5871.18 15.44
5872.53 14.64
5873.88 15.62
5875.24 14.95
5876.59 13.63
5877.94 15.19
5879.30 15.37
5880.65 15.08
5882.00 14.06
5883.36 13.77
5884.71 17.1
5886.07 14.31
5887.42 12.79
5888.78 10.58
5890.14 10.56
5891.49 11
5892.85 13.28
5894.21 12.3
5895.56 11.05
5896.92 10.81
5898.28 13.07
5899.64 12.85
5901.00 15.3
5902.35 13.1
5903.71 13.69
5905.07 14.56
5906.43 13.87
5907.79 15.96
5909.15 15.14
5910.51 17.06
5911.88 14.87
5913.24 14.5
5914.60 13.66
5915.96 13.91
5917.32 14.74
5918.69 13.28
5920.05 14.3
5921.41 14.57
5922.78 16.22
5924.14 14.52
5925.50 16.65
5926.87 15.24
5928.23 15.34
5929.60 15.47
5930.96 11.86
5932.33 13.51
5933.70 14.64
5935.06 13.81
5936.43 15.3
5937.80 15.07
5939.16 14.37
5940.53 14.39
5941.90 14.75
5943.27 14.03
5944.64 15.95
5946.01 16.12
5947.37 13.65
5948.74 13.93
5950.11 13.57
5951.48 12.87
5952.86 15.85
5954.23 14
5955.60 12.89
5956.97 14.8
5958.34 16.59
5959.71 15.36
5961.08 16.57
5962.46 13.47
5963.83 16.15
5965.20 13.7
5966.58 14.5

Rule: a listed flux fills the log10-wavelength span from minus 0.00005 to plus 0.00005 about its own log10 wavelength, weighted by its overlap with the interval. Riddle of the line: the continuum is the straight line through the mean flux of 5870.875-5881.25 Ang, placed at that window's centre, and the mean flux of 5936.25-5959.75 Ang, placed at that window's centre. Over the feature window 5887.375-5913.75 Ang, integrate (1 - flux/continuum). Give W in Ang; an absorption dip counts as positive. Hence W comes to 2.7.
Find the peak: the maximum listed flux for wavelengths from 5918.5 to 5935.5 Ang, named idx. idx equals 16.65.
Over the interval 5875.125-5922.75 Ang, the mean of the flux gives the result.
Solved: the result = 13.9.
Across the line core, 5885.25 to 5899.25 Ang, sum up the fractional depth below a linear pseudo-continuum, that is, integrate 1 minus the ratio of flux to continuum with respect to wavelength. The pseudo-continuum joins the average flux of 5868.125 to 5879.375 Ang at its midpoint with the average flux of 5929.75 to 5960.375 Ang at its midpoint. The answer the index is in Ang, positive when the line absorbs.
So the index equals 2.6 Ang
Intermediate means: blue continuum 14.9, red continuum 14.4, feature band 12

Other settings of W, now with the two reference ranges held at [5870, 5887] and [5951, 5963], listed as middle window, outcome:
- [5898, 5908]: 0.57 Ang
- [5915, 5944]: 0.46 Ang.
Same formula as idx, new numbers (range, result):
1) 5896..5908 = 15.96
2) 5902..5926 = 17.06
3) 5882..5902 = 17.1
